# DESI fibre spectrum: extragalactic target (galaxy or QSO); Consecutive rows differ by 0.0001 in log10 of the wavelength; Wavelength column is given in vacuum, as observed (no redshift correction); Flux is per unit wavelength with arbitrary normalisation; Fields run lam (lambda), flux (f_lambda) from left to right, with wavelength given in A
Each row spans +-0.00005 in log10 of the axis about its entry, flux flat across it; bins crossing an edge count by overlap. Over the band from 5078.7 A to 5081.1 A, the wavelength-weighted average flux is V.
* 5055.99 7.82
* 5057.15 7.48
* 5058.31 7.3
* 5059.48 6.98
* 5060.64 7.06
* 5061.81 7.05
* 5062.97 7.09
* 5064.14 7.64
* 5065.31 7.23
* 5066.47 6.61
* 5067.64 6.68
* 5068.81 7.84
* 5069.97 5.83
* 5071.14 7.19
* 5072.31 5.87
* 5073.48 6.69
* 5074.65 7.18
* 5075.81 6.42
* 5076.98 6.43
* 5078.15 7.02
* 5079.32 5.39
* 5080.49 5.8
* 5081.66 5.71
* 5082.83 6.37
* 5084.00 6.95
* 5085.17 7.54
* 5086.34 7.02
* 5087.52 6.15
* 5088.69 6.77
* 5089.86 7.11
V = 5.61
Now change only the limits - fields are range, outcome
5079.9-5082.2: 5.75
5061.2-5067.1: 7.12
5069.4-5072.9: 6.29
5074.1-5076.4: 6.82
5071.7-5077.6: 6.52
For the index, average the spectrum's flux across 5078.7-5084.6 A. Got 6.05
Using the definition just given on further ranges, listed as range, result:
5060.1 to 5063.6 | 7.07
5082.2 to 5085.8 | 6.94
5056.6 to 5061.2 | 7.21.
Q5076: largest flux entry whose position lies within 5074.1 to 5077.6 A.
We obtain 7.18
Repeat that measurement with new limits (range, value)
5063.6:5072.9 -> 7.84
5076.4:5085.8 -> 7.54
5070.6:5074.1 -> 7.19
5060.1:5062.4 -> 7.06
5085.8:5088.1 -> 7.02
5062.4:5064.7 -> 7.64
